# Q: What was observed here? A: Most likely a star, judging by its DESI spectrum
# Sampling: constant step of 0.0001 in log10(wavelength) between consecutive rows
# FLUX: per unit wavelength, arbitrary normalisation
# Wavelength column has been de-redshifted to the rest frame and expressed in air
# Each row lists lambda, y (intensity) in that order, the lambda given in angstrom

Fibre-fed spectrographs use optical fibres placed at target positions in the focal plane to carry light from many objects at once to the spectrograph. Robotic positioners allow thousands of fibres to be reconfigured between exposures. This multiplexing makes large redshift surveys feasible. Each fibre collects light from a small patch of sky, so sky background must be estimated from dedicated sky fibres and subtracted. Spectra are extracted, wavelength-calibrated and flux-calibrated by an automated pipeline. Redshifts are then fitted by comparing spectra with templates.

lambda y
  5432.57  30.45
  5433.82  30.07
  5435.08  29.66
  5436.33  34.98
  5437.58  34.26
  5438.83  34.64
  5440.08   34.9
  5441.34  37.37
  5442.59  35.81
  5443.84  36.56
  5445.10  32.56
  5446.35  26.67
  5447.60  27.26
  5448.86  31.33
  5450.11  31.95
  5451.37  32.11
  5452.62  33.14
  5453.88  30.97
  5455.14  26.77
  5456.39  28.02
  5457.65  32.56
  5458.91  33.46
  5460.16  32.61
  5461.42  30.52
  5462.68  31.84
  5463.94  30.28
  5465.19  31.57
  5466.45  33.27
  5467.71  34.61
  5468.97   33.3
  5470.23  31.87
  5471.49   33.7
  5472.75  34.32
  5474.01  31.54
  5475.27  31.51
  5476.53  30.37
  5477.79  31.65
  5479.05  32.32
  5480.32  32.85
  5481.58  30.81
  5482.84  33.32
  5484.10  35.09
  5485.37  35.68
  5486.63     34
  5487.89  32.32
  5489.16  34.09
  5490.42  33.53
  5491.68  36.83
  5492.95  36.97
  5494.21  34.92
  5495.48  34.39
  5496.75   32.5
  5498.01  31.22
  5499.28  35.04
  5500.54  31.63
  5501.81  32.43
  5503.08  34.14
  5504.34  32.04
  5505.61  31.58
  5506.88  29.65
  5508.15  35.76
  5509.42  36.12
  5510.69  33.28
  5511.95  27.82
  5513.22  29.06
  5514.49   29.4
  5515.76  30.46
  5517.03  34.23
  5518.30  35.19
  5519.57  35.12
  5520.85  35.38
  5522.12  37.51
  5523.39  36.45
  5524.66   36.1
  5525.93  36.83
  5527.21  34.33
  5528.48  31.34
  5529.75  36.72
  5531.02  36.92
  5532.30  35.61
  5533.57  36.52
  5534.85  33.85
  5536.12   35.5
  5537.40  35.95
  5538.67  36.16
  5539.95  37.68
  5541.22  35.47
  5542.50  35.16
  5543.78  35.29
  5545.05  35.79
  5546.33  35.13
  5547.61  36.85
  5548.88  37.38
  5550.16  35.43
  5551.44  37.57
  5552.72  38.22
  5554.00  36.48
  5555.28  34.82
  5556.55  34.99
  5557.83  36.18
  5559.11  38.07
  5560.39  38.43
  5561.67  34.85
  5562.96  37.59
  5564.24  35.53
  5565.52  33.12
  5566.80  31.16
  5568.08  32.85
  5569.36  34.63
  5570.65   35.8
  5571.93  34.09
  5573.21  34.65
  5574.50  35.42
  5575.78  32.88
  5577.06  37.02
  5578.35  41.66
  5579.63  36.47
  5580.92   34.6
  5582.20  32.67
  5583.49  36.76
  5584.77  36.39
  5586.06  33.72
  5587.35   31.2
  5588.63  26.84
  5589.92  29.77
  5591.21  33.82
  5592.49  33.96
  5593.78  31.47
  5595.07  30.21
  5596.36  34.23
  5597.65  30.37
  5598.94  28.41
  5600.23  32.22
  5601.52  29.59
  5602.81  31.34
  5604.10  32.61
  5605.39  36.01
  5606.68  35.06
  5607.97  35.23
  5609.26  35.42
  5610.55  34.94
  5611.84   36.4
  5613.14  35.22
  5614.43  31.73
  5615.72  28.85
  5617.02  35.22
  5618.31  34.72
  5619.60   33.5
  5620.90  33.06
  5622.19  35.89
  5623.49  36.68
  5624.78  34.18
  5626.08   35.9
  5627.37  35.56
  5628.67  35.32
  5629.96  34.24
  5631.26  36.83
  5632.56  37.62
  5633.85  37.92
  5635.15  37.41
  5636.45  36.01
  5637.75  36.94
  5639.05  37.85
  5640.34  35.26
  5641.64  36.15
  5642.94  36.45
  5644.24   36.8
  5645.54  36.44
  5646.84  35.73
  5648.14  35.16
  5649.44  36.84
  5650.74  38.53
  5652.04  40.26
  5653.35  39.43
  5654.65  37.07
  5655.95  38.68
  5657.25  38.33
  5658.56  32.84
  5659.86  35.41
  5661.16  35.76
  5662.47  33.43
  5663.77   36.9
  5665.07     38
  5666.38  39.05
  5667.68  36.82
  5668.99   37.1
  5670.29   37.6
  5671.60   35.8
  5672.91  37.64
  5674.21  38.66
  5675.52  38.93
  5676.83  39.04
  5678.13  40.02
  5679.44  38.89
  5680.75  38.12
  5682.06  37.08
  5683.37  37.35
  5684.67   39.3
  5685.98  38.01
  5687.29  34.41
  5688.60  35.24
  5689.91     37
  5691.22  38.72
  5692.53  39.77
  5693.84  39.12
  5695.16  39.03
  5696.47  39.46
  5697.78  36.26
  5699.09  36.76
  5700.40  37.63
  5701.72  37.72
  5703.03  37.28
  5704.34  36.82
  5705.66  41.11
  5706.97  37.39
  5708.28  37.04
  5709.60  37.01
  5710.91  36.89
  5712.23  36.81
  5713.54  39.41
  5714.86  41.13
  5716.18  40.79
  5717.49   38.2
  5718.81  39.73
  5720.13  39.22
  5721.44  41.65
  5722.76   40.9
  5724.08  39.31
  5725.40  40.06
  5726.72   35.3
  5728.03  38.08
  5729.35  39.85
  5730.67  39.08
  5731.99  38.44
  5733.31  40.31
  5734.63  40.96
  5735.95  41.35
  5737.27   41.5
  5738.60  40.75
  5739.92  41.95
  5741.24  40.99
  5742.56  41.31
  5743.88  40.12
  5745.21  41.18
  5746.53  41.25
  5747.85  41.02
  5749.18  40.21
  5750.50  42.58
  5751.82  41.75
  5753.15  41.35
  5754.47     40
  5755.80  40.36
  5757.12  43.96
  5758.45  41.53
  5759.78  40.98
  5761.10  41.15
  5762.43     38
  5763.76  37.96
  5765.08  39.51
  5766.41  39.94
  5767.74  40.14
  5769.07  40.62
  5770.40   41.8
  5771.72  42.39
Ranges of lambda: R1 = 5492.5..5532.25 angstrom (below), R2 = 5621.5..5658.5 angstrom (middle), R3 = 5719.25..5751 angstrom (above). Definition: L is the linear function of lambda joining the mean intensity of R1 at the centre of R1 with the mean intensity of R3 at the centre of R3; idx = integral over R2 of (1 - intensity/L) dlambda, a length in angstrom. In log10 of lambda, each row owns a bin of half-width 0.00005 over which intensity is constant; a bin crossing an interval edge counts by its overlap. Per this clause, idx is 0.8 angstrom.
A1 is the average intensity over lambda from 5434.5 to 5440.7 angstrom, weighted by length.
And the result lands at 33.8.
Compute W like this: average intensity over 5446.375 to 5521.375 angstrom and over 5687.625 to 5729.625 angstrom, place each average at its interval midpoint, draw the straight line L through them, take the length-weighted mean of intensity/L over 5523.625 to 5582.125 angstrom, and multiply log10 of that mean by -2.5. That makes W -0.04 mag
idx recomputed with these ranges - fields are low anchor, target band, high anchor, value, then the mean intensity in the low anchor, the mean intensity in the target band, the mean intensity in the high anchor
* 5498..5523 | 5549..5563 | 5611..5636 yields -1.2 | 32.9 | 36.6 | 35.1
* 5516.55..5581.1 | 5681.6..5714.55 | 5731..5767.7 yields 1.4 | 35.7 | 37.7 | 40.7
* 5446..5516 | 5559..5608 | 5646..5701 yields 1.7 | 32.3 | 33.8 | 37.5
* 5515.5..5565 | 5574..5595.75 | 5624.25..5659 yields 1.4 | 35.9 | 33.8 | 36.7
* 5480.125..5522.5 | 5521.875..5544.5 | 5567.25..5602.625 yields -1.6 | 33.3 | 35.7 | 33.4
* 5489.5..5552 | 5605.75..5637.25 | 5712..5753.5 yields 1.8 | 34.5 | 35.1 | 40.2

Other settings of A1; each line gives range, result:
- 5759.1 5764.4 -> 39.5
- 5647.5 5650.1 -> 36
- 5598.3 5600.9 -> 30.3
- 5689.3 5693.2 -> 38.5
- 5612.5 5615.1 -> 33.5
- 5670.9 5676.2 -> 37.7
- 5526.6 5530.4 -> 34.2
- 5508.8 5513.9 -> 31.6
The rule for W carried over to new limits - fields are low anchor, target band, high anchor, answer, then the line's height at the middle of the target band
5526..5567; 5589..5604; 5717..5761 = 0.18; 37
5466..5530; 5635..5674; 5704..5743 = 0.02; 37.6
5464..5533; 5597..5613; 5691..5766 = 0.10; 36.3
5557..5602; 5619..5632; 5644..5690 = 0.02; 35.7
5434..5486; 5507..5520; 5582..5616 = 0.00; 32.5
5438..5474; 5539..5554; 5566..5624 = -0.10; 33.2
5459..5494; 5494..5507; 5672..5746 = 0.03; 33.6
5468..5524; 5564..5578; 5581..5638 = -0.02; 33.7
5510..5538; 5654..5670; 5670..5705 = 0.02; 37.3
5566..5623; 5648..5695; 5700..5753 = -0.01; 37.1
